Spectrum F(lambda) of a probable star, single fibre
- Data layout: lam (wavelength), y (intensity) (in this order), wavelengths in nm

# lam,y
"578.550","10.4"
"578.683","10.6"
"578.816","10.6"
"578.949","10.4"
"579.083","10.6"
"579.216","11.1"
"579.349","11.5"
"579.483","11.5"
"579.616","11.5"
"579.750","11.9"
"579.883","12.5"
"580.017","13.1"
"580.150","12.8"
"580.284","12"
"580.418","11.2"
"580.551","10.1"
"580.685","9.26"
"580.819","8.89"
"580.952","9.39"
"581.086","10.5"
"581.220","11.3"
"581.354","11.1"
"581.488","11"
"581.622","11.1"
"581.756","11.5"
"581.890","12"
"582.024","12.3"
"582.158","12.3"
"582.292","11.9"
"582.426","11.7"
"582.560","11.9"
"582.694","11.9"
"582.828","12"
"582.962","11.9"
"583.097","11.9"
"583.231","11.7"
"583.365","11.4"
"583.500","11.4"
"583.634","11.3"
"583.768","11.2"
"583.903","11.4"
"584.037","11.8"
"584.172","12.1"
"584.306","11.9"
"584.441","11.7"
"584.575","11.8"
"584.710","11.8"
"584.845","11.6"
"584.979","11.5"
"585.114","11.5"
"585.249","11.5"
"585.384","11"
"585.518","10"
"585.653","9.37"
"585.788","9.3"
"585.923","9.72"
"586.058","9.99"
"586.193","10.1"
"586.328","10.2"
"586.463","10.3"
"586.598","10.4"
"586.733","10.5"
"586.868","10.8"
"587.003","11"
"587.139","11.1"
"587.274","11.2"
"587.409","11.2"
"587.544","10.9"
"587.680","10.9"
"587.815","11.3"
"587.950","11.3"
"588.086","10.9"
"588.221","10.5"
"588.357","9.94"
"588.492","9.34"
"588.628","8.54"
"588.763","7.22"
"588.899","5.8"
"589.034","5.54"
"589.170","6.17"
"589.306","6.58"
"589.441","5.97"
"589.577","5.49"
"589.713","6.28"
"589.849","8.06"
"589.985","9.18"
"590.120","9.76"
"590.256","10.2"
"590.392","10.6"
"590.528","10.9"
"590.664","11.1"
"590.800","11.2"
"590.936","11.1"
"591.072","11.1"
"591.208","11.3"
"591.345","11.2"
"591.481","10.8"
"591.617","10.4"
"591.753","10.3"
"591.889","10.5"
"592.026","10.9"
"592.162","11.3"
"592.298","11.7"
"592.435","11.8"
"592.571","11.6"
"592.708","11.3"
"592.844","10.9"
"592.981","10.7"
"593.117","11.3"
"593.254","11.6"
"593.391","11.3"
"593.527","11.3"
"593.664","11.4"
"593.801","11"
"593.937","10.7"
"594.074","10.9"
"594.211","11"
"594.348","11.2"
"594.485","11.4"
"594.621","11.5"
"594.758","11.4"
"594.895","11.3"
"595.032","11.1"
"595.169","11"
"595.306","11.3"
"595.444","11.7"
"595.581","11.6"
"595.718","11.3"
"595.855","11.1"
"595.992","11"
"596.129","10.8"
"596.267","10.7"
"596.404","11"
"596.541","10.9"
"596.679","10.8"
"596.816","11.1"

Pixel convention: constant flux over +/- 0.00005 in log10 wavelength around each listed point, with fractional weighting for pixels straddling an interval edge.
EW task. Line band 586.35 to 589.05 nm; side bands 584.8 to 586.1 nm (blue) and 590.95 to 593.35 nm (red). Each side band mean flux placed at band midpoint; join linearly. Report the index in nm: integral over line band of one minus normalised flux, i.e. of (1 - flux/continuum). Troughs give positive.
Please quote 0.18 nm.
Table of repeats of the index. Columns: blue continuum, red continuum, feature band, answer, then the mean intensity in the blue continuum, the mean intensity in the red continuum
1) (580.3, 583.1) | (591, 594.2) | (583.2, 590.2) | 0.71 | 11.2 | 11.1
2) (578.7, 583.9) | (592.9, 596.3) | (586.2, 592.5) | 0.79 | 11.4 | 11.2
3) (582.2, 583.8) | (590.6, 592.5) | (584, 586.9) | 0.17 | 11.7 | 11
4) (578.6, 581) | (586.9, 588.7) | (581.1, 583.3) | -0.15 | 11.1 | 10.6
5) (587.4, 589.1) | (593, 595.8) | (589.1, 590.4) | 0.29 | 9.44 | 11.3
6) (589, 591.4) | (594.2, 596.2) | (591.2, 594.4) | -0.29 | 9.02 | 11.3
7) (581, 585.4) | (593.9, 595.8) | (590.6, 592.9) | 0.05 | 11.6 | 11.2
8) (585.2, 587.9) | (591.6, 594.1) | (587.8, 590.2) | 0.58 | 10.5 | 11.1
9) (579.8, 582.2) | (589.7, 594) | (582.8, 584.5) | -0.08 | 11.2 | 10.8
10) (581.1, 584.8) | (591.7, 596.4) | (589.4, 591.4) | 0.30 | 11.7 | 11.2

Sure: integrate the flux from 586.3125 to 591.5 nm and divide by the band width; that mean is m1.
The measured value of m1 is 9.62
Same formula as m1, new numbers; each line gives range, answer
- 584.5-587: 10.6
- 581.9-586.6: 11.3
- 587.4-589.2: 9.25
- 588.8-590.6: 7.73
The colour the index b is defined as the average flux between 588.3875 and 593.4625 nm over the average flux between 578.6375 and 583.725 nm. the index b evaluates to 0.9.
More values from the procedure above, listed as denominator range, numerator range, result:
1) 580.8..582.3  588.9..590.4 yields 0.67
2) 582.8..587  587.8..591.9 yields 0.84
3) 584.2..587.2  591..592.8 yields 1.03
